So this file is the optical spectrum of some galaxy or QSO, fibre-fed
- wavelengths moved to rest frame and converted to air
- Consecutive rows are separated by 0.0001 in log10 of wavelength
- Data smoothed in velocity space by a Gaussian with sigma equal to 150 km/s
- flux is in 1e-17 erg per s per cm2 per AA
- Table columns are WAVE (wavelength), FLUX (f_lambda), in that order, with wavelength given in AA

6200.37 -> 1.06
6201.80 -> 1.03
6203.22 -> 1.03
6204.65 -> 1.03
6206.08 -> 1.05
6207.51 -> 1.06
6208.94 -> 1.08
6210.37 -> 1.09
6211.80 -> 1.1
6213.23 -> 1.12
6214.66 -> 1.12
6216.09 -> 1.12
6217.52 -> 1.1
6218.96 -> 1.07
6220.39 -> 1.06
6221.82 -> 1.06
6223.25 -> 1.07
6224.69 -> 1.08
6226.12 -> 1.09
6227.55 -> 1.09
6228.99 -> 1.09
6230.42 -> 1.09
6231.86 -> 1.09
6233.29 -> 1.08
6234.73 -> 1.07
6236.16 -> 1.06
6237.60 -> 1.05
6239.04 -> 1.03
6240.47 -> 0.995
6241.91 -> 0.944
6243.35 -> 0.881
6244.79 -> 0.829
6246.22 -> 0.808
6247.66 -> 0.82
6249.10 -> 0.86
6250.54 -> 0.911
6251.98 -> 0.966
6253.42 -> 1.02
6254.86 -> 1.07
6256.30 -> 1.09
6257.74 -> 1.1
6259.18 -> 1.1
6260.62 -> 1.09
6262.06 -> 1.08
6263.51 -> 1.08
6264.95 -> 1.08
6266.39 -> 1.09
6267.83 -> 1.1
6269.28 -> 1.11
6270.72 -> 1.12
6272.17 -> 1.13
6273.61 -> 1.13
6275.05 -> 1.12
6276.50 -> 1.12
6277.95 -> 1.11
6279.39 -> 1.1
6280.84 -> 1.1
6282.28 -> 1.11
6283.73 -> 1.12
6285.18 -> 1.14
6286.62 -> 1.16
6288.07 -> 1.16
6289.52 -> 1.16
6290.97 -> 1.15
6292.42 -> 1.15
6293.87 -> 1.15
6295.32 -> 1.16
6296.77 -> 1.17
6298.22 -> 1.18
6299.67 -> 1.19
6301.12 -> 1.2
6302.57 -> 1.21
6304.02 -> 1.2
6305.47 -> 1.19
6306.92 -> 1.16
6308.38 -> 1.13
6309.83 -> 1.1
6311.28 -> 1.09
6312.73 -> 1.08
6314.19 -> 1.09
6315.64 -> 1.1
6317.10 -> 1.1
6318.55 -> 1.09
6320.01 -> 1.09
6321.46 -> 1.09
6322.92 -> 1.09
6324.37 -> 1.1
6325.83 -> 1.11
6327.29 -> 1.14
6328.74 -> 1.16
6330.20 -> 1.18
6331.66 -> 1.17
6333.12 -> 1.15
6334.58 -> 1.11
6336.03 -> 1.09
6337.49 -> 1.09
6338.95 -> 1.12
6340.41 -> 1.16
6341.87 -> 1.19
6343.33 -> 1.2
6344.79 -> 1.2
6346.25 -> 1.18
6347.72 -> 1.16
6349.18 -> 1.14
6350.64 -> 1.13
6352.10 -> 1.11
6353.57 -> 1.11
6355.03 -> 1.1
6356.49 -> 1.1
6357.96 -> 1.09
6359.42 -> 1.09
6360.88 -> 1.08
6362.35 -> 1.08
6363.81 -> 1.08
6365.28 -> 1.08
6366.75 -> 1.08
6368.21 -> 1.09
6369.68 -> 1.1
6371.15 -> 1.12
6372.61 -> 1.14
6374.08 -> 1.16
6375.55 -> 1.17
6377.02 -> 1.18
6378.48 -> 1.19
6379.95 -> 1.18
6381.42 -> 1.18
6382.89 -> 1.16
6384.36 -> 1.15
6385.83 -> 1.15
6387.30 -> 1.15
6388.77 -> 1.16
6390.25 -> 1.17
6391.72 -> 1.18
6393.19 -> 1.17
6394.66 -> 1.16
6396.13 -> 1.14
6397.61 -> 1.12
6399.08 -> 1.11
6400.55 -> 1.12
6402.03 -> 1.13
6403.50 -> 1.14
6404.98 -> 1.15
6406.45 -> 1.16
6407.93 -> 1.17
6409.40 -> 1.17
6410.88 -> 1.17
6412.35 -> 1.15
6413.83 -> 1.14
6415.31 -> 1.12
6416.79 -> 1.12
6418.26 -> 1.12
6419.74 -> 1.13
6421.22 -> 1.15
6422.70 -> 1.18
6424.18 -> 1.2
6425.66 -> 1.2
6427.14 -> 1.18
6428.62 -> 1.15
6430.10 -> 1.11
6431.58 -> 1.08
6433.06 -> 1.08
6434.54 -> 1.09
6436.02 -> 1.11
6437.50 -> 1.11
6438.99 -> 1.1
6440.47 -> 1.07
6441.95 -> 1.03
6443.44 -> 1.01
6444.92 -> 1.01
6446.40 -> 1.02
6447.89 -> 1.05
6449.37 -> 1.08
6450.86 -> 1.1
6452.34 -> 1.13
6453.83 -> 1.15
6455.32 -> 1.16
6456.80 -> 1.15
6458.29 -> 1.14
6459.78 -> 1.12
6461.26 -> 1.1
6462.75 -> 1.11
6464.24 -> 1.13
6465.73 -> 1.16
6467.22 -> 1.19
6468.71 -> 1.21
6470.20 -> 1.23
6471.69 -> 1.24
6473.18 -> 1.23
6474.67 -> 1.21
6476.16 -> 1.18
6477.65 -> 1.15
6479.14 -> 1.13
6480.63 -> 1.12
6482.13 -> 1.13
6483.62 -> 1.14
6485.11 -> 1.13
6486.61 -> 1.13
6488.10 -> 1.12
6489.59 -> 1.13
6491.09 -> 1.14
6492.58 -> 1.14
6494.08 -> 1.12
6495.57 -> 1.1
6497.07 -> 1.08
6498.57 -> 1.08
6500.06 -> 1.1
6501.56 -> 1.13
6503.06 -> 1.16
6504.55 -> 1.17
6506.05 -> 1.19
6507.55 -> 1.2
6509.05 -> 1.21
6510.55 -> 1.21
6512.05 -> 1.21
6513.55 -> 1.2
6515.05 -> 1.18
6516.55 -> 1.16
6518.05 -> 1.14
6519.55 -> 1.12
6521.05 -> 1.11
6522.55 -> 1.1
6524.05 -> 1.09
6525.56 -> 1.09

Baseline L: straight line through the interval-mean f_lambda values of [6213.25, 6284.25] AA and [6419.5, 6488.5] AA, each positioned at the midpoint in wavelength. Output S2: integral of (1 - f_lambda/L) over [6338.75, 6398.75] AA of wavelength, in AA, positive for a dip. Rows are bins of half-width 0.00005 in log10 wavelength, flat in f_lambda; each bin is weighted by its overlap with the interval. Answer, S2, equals -2.21 AA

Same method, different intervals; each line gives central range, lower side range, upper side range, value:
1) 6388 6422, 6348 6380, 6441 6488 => -0.7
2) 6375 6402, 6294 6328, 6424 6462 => -1.0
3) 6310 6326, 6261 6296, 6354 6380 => 0.4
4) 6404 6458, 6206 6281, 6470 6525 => 0.3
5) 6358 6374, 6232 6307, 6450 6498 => 0.2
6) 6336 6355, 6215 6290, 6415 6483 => -0.9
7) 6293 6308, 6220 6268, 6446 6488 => -1.8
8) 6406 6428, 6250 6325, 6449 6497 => -0.4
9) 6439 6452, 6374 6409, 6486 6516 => 1.1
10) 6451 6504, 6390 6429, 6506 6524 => 0.7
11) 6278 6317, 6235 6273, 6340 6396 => -2.9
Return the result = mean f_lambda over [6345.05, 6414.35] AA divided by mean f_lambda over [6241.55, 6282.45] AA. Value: 1.1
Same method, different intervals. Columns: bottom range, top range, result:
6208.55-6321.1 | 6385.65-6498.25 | 1.05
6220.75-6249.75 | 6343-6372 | 1.11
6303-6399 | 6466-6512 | 1.02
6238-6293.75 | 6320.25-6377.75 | 1.06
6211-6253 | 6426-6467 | 1.08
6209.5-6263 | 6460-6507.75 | 1.11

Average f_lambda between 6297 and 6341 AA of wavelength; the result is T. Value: 1.13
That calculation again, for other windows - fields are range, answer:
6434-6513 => 1.13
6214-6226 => 1.08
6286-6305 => 1.17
